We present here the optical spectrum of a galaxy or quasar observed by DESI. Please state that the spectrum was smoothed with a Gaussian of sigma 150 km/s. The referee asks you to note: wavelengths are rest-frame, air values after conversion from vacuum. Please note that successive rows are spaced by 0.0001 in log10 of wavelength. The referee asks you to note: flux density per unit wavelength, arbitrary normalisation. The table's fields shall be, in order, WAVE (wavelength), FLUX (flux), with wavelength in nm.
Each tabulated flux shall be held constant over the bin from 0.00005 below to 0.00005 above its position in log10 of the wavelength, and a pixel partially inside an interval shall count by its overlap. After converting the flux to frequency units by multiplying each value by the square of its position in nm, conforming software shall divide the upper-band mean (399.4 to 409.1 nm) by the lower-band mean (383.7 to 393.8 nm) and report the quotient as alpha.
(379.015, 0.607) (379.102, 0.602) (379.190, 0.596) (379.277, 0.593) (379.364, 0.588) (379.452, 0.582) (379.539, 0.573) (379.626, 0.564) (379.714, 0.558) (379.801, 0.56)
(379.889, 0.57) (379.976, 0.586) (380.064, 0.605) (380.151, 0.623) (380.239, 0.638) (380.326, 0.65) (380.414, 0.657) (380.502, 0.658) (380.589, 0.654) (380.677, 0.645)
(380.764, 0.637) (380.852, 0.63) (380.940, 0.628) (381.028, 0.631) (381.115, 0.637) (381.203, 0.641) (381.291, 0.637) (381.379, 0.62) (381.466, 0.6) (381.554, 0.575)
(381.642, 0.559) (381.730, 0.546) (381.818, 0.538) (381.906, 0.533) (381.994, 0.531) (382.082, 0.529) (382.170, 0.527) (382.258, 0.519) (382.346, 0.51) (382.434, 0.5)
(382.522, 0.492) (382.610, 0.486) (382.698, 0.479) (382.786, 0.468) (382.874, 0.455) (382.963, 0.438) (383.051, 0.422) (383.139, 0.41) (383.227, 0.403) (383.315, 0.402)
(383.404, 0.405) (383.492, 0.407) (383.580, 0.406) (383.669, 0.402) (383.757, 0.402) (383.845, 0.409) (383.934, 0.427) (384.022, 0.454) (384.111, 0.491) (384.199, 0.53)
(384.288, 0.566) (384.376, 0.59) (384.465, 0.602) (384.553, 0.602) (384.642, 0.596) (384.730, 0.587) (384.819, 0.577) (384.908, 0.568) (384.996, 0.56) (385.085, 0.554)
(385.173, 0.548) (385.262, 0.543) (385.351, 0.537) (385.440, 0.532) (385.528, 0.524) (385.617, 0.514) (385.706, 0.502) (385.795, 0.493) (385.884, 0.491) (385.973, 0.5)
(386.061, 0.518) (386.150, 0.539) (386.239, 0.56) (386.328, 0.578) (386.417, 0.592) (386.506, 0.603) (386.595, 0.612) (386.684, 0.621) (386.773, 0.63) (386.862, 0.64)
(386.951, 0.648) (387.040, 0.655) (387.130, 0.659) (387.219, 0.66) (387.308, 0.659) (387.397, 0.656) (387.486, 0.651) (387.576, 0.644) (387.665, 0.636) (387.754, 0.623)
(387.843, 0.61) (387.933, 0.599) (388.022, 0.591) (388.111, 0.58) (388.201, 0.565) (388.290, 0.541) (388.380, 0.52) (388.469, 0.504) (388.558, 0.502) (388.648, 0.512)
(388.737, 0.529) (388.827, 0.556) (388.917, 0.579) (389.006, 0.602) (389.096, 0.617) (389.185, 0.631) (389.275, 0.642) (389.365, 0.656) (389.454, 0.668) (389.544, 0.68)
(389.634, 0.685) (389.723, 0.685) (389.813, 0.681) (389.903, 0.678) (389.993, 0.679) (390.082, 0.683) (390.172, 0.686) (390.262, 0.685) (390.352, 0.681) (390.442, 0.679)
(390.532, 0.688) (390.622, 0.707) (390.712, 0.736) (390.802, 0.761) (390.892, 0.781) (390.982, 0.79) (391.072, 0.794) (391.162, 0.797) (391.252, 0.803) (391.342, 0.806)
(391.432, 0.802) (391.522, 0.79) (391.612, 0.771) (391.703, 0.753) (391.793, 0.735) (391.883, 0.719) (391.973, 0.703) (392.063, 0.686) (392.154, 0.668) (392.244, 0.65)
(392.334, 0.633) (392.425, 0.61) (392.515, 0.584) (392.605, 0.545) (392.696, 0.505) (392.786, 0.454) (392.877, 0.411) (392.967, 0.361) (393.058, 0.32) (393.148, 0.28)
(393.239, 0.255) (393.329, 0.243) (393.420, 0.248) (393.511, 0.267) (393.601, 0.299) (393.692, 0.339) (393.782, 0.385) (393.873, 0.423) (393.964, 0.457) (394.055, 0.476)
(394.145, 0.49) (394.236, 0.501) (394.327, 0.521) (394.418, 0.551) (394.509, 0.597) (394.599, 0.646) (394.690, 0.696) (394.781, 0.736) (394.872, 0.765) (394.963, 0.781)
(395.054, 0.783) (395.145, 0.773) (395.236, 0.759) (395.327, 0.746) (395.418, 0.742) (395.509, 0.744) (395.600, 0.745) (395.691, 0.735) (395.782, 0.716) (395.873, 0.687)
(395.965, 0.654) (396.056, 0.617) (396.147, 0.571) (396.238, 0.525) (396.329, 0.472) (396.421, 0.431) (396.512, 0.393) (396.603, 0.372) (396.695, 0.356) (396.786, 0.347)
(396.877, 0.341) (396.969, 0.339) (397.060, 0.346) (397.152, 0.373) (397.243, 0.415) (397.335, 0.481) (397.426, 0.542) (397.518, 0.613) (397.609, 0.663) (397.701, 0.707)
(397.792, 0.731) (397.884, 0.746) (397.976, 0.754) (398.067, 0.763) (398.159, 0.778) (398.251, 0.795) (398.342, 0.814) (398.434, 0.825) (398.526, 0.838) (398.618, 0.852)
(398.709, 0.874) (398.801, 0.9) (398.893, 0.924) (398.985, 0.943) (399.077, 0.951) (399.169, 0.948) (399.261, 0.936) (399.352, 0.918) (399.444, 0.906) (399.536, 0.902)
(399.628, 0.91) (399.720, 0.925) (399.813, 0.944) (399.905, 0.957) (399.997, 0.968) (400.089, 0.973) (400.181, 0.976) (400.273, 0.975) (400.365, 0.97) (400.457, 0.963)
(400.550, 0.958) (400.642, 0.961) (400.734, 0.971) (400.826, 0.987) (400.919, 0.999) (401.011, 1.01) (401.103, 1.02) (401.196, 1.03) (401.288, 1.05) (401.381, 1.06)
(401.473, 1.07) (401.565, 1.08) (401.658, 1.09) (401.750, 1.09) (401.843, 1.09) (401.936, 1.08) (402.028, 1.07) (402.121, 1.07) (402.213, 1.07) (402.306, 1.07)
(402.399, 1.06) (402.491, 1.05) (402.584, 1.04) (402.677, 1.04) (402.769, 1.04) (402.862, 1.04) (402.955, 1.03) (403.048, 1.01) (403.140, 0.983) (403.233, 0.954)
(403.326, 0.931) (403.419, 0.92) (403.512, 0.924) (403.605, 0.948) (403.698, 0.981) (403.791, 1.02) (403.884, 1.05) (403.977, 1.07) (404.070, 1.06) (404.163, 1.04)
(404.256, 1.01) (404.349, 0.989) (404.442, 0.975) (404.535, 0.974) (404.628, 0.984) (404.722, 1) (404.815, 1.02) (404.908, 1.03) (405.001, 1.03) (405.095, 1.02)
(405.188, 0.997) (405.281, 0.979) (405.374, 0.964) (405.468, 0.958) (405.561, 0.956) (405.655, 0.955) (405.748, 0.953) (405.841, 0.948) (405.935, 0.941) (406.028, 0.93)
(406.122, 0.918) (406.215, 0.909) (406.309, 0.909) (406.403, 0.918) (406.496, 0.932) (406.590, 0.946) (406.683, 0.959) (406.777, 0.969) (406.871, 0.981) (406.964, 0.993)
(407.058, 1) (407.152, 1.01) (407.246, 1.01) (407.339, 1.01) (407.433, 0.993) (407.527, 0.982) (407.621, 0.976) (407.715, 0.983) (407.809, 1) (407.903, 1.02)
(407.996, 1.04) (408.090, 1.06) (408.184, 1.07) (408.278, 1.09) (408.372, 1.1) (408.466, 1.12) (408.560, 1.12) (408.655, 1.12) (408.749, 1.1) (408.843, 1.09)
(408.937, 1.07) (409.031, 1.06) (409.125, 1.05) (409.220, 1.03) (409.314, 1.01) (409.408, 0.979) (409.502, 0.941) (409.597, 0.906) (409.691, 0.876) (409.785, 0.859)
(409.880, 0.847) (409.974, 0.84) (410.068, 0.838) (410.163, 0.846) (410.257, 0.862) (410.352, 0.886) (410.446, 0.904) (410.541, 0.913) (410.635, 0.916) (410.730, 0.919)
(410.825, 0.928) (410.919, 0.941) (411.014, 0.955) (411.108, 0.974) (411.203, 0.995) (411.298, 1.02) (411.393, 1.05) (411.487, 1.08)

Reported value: 1.85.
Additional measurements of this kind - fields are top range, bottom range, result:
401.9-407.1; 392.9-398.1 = 1.93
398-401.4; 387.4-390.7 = 1.57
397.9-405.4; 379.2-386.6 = 1.98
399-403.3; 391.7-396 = 1.83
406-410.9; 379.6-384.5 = 2.08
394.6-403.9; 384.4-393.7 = 1.48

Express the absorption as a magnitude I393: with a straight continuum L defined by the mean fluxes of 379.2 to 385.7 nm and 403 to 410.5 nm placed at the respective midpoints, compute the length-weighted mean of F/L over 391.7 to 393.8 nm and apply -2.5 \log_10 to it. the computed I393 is 0.44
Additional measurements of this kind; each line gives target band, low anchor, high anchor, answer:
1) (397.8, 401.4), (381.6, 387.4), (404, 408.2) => -0.087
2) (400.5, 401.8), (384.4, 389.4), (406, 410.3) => -0.202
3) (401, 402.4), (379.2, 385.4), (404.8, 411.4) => -0.219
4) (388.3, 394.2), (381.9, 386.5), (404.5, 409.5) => 0.105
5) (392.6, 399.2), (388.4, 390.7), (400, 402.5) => 0.409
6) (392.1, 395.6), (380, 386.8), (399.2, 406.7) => 0.415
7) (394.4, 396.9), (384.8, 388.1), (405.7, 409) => 0.230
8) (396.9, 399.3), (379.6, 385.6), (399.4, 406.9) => 0.223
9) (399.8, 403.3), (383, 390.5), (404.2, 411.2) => -0.190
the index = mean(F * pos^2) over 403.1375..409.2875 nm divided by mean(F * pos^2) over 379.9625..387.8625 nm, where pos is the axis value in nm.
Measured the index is 2.02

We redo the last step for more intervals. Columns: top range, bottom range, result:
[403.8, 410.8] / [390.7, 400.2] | 1.59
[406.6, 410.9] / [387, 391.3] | 1.67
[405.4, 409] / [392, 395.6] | 1.98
